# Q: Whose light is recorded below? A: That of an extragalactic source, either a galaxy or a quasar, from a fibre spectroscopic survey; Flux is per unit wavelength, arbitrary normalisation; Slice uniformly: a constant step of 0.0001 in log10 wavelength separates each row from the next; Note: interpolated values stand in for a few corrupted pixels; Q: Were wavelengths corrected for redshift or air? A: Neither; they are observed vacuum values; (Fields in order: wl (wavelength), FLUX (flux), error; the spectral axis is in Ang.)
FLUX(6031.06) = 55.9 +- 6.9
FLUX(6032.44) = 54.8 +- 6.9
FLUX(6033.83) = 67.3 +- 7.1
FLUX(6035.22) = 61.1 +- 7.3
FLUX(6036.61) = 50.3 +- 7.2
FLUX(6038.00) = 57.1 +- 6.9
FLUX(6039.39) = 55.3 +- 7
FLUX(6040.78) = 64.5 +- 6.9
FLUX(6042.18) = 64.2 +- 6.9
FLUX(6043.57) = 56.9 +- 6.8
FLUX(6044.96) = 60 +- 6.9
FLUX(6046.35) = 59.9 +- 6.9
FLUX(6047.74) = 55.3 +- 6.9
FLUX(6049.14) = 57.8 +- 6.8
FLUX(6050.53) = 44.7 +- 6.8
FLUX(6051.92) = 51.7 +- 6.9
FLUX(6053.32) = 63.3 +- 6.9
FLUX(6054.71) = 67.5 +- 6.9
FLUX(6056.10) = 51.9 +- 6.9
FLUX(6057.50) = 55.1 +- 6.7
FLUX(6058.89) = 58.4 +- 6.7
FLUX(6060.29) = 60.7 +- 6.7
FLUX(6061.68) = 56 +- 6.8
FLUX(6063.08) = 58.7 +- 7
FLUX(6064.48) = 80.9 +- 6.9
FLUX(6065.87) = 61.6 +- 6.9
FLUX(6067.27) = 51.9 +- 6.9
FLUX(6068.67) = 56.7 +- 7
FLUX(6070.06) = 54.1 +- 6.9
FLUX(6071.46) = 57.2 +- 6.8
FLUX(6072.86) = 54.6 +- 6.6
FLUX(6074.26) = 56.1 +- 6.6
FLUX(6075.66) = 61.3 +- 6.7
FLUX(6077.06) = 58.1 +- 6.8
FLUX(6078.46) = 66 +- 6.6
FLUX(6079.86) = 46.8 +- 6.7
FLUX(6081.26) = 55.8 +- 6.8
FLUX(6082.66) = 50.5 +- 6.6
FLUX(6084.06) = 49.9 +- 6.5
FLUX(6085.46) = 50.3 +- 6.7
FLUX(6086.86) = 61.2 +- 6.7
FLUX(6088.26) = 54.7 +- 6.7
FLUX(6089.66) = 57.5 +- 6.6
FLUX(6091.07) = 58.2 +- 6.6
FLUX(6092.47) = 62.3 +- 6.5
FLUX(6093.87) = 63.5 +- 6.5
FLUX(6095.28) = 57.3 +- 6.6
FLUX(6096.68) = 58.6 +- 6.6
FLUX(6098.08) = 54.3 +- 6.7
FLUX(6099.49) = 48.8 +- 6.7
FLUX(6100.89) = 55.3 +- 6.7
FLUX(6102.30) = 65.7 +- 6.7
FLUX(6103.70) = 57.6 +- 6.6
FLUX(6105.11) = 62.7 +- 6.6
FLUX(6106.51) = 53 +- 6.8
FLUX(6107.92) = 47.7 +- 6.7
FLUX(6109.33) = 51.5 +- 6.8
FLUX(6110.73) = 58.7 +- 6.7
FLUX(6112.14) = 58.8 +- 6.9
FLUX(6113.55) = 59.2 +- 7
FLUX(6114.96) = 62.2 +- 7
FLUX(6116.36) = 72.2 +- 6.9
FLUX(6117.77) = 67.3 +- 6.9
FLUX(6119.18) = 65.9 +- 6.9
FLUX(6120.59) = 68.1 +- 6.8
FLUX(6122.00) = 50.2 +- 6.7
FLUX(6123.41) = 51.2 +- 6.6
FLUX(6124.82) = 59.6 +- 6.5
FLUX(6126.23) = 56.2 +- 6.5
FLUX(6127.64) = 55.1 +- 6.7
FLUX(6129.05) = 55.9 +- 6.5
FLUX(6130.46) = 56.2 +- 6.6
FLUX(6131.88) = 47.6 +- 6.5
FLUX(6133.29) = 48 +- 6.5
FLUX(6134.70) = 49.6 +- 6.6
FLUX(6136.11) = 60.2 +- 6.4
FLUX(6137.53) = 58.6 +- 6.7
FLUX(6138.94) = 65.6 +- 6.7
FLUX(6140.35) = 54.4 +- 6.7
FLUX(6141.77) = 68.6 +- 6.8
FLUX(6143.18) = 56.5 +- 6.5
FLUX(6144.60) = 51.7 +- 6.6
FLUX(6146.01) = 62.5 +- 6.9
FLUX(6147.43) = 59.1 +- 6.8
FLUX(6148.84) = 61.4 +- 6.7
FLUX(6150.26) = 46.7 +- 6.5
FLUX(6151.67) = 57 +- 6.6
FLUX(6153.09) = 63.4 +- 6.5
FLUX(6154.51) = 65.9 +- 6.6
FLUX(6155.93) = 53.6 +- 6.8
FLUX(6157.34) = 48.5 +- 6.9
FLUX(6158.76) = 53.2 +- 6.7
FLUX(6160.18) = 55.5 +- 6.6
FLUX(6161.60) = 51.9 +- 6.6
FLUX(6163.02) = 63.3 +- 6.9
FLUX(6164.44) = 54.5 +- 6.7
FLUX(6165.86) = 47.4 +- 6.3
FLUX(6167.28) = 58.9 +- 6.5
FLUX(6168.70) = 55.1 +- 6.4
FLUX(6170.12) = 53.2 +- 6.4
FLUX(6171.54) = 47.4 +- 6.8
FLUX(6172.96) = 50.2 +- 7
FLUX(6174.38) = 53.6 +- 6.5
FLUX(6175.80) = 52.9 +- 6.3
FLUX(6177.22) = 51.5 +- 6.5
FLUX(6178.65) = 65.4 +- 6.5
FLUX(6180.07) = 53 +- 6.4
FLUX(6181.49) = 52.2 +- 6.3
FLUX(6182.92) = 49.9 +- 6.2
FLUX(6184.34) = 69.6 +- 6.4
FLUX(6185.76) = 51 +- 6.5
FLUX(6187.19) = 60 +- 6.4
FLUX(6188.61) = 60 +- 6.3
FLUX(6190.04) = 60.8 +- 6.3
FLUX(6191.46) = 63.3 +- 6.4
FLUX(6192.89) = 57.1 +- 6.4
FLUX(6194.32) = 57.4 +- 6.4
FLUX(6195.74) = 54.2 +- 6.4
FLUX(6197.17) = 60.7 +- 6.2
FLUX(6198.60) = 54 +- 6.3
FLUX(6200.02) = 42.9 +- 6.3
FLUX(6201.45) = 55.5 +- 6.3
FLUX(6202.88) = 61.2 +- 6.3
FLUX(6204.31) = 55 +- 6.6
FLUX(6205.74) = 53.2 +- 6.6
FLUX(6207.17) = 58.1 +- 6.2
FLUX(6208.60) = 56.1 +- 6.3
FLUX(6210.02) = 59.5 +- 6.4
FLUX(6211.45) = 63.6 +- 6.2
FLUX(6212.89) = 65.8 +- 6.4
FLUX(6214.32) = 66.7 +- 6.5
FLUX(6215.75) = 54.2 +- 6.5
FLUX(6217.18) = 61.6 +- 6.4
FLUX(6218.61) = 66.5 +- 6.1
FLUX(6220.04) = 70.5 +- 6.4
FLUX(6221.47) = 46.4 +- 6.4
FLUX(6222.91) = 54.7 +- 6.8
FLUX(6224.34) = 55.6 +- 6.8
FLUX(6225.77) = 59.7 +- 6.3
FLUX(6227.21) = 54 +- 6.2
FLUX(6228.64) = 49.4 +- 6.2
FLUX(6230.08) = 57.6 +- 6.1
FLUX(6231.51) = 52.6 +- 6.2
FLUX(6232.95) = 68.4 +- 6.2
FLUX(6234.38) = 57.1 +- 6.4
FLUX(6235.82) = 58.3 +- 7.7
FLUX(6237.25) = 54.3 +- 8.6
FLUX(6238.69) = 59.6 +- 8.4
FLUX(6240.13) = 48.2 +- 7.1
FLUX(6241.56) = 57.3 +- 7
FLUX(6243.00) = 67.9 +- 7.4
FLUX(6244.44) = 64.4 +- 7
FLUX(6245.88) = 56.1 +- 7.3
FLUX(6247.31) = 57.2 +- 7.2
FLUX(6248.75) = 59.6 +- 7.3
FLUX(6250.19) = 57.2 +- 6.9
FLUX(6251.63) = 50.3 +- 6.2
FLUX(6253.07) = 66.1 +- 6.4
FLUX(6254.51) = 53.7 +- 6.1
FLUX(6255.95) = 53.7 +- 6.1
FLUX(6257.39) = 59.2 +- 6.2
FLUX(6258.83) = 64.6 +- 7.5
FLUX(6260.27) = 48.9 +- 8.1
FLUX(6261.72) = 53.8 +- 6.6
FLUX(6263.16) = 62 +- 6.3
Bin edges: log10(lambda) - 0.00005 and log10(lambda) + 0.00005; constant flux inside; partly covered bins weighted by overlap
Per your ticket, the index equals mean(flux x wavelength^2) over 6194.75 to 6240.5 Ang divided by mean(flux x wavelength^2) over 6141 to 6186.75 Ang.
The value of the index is 1.05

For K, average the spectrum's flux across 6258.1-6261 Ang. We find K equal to 56.6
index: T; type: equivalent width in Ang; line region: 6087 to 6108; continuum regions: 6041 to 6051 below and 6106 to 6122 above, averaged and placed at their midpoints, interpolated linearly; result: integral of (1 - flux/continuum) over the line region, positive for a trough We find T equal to 0.7 Ang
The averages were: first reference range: 57.6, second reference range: 60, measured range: 57.5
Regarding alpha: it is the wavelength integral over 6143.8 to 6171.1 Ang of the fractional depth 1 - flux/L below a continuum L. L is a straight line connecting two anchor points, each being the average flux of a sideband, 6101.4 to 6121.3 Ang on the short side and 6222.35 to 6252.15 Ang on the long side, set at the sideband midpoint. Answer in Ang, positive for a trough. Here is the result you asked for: 1.6 Ang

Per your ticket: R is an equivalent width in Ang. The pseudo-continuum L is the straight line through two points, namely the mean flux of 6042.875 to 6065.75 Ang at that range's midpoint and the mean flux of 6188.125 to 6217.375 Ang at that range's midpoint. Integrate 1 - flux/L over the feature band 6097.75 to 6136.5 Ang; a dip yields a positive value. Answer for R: 0.9 Ang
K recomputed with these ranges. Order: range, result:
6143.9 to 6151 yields 56.4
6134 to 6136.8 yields 54.9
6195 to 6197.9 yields 57.4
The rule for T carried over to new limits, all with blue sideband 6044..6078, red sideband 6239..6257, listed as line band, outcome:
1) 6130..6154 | 0.4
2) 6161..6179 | 1.2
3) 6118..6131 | 0.0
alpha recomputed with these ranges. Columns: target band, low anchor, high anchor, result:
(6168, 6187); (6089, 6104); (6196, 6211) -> 0.6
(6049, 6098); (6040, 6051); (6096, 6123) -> 0.8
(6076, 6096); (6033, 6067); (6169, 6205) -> 0.5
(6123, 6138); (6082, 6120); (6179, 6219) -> 0.9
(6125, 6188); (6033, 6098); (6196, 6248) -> 2.3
